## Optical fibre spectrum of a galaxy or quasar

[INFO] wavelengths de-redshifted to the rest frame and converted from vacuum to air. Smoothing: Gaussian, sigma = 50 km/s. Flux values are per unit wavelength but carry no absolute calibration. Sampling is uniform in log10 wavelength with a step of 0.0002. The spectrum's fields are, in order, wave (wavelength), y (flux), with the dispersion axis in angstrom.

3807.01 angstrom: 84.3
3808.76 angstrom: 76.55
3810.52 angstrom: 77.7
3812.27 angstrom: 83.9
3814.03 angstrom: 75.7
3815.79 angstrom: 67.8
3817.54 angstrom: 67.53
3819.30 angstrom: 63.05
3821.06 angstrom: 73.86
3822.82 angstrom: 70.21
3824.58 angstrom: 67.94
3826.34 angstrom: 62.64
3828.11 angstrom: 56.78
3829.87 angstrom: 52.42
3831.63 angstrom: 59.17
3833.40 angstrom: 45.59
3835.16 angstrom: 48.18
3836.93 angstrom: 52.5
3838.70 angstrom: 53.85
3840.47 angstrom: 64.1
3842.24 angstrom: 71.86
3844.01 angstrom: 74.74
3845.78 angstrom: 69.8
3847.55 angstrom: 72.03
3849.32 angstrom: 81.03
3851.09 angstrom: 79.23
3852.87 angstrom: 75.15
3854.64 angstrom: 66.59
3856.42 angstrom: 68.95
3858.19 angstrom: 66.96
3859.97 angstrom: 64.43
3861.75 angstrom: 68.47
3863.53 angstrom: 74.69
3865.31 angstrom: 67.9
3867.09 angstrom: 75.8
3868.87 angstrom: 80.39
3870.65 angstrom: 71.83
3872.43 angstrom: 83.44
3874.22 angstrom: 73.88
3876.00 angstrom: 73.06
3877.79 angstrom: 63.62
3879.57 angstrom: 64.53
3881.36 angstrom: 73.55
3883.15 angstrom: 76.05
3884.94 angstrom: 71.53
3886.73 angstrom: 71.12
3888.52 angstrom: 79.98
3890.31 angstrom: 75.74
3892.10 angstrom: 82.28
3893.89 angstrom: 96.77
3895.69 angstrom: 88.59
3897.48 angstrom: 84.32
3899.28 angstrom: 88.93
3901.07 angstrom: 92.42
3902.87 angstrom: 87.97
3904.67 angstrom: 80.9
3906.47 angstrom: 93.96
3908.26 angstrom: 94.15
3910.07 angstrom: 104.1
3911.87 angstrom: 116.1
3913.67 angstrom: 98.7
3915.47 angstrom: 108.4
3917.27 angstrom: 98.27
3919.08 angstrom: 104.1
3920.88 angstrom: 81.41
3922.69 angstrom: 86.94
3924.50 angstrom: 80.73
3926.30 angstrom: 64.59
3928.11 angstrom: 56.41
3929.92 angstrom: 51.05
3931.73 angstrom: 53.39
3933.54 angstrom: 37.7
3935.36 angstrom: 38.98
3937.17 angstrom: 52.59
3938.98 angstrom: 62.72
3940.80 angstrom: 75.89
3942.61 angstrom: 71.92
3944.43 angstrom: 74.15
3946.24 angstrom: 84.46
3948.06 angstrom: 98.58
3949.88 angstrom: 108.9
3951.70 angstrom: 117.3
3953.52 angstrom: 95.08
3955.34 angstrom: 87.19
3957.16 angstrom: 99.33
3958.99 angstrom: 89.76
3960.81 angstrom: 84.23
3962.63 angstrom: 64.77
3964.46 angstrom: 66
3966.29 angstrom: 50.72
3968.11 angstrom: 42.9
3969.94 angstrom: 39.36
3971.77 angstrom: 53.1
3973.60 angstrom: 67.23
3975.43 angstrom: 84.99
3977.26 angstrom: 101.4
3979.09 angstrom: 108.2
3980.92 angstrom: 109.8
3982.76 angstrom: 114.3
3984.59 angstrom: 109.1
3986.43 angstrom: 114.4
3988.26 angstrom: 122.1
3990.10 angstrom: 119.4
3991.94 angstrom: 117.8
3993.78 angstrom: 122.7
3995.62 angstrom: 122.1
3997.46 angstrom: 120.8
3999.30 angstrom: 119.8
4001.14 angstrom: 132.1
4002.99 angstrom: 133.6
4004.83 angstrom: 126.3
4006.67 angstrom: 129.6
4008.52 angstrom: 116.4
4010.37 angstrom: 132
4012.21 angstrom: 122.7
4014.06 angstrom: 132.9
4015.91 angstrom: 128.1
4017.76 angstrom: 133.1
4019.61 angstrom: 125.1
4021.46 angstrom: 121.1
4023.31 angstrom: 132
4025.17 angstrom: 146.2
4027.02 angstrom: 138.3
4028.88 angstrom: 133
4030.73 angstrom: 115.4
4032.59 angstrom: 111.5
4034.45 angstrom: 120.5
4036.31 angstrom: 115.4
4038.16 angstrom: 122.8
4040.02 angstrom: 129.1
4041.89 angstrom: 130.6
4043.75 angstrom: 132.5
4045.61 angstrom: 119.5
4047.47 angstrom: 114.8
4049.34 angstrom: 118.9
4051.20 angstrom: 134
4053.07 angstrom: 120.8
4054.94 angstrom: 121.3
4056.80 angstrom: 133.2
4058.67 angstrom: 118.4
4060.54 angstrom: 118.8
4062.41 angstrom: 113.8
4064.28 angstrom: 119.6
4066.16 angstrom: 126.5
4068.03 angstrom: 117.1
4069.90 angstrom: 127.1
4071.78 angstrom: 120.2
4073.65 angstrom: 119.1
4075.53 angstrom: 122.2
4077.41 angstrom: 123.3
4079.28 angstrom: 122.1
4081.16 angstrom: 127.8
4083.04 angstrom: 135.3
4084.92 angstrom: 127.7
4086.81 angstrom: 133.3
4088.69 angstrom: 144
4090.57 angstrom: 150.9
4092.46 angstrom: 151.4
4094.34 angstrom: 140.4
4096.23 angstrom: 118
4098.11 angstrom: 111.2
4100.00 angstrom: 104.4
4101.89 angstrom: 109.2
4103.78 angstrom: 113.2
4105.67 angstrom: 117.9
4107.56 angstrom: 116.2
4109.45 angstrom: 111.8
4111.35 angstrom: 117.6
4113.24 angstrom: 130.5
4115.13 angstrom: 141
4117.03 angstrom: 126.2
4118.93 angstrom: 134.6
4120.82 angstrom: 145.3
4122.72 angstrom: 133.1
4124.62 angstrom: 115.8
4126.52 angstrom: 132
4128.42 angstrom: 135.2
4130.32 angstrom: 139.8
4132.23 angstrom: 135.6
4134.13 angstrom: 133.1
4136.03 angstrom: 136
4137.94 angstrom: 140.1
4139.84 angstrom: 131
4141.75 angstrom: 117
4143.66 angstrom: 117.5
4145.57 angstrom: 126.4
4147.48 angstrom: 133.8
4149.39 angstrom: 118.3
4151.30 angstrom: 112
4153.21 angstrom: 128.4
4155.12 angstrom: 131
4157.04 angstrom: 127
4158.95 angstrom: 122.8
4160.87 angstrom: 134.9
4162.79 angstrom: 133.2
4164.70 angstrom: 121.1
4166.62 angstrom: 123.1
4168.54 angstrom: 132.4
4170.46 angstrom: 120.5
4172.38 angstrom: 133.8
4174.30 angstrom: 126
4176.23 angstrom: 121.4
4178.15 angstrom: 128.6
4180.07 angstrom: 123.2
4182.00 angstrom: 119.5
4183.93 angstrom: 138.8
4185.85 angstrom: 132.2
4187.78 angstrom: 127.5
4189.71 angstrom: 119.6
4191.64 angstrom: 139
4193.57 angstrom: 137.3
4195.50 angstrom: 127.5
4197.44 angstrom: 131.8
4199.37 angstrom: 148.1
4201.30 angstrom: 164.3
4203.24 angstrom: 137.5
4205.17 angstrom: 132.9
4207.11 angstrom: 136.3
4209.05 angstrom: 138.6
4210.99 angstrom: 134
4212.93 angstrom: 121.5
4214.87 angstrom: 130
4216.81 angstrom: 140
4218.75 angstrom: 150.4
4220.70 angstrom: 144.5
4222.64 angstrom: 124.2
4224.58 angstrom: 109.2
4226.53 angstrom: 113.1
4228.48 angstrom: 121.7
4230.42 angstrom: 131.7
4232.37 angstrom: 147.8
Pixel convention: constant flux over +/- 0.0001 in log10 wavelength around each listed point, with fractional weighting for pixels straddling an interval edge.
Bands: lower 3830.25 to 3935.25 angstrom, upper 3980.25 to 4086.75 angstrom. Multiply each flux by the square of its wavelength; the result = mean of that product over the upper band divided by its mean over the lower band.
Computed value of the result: 1.8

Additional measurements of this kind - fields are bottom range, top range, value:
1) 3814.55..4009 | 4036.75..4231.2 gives 1.74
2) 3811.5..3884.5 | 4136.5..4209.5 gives 2.23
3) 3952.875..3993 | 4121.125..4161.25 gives 1.58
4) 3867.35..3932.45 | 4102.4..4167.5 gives 1.74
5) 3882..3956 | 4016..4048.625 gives 1.62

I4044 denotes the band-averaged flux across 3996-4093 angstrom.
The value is 126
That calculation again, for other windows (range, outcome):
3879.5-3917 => 87.9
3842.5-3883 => 72.3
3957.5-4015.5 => 103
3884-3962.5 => 82.9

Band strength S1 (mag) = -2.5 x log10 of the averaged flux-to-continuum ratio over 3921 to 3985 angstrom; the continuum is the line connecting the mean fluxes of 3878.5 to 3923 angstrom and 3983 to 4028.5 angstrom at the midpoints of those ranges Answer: 0.36 mag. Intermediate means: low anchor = 88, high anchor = 126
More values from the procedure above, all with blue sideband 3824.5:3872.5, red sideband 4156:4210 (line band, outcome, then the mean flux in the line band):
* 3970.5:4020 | -0.202 mag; 115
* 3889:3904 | -0.144 mag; 86.8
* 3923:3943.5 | 0.362 mag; 59.5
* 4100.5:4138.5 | -0.076 mag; 128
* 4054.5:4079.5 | -0.120 mag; 122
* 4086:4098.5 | -0.200 mag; 137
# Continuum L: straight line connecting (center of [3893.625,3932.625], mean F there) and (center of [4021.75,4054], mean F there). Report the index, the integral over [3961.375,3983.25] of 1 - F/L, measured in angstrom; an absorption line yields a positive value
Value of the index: 6.4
